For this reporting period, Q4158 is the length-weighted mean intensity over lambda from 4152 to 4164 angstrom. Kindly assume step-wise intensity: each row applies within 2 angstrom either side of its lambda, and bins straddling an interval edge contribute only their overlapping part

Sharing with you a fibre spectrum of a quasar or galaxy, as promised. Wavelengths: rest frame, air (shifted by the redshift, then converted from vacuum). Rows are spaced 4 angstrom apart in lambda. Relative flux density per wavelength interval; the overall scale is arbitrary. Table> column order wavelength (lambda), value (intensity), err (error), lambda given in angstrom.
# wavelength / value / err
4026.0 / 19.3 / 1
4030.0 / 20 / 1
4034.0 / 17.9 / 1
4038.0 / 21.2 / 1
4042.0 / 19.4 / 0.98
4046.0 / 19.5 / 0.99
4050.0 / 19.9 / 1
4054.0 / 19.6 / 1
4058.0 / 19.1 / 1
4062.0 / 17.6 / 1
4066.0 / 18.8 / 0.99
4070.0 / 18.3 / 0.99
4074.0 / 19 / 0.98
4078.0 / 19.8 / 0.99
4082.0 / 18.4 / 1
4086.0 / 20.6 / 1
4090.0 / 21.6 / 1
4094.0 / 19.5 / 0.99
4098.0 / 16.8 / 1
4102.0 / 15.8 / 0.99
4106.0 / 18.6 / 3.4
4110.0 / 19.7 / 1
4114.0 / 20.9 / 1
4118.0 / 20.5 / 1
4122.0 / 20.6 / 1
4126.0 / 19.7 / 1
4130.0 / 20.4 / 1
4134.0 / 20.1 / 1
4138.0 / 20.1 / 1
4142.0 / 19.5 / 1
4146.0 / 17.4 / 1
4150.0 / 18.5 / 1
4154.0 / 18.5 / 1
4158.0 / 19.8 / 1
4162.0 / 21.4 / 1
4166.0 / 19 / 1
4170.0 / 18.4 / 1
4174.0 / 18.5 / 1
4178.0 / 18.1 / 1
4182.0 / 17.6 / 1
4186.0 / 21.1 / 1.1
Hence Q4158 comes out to 19.9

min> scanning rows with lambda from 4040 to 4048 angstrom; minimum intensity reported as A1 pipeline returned 19.4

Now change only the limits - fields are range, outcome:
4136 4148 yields 17.4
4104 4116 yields 18.6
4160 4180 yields 18.1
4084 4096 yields 19.5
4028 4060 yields 17.9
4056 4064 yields 17.6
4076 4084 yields 18.4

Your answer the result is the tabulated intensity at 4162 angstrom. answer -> 21.4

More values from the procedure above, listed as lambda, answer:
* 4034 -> 17.9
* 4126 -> 19.7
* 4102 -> 15.8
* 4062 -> 17.6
